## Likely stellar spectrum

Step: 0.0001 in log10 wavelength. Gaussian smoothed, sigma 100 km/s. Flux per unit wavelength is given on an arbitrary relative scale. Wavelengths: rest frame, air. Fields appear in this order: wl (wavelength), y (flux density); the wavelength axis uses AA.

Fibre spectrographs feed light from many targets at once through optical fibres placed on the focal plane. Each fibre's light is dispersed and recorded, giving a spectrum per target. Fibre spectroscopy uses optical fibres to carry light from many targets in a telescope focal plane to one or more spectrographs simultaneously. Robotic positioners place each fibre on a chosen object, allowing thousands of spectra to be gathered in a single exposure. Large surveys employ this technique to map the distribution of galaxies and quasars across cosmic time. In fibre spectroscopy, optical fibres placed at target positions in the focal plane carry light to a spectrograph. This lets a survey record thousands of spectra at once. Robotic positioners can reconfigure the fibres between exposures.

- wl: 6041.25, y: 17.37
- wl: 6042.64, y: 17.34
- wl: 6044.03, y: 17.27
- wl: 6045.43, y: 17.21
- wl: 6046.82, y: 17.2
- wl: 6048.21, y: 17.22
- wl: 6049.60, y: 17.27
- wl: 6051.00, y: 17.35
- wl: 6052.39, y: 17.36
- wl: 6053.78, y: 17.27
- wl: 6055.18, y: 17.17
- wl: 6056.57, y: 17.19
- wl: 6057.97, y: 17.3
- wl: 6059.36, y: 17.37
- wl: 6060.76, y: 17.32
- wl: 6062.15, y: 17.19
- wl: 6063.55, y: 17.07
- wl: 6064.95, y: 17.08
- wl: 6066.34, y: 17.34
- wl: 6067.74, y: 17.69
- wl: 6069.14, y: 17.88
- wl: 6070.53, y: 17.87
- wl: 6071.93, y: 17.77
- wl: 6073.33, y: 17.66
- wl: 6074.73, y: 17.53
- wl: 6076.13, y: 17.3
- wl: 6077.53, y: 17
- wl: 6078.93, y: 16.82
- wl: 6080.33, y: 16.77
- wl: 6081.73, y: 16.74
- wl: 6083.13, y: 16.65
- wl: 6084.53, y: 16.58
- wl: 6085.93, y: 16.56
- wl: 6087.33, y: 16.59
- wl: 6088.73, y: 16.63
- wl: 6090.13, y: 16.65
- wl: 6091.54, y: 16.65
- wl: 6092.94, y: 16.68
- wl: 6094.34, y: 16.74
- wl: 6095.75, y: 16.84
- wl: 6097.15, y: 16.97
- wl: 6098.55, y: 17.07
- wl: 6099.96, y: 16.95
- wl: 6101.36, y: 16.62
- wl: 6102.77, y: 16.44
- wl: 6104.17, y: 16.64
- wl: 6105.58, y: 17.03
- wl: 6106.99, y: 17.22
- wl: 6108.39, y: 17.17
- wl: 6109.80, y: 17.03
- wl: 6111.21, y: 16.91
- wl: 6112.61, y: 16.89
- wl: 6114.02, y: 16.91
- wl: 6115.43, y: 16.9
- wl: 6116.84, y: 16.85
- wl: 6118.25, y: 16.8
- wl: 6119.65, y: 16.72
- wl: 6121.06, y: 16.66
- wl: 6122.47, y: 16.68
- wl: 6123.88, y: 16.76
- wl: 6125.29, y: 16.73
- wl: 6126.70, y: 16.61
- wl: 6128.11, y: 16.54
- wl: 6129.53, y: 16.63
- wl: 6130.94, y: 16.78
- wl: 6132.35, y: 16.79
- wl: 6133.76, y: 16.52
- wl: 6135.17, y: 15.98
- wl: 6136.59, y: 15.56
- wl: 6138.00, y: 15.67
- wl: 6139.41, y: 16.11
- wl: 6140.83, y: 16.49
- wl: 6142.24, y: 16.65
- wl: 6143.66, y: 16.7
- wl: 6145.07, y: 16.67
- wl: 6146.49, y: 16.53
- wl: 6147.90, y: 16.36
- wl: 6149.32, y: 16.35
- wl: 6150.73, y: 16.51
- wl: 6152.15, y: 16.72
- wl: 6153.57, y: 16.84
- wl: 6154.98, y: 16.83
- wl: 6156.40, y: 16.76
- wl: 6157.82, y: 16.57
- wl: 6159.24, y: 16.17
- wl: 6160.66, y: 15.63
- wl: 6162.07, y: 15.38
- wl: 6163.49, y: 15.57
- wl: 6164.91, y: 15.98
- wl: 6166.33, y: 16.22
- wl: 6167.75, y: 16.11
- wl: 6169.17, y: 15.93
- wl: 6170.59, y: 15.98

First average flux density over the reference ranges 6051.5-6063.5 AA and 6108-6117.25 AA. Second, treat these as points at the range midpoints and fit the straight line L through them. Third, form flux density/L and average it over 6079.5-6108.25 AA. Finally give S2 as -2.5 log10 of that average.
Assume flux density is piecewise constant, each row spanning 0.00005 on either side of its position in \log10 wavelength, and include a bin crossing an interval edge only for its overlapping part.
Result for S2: 0.018 mag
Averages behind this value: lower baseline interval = 17.3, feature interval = 16.8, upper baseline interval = 16.9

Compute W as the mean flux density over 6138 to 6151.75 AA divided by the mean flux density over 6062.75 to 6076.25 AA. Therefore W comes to 0.9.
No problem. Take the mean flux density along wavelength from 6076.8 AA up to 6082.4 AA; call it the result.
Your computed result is 16.8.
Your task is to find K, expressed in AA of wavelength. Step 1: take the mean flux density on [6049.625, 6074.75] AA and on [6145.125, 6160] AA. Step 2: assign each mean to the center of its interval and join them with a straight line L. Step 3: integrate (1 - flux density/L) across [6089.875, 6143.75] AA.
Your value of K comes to 0.7 AA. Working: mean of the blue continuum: 17.4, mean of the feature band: 16.7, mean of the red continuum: 16.6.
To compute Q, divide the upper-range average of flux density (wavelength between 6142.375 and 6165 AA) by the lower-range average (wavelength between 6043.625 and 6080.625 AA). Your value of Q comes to 0.95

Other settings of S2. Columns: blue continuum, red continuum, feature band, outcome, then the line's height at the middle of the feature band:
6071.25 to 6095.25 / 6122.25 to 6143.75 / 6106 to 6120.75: -0.021 mag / 16.6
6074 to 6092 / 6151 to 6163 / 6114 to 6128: -0.012 mag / 16.6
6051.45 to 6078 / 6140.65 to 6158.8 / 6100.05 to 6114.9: 0.007 mag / 17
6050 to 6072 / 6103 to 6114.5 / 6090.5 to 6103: 0.018 mag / 17.1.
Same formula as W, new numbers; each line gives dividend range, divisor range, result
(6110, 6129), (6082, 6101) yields 1.00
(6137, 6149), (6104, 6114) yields 0.96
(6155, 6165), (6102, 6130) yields 0.96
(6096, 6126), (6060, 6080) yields 0.97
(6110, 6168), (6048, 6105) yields 0.97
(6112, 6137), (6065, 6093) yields 0.97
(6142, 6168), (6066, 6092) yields 0.96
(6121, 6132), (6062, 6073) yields 0.95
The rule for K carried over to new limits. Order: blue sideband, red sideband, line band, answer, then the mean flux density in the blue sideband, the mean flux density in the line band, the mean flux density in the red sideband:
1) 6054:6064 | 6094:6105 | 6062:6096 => -0.1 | 17.2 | 17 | 16.8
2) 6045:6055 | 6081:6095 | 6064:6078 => -0.5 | 17.3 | 17.5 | 16.7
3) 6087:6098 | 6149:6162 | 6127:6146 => 0.2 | 16.7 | 16.4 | 16.4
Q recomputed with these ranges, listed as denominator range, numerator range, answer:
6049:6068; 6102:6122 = 0.98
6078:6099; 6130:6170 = 0.97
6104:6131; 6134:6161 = 0.97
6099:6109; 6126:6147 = 0.97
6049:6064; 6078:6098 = 0.97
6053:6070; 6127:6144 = 0.94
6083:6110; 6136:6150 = 0.97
